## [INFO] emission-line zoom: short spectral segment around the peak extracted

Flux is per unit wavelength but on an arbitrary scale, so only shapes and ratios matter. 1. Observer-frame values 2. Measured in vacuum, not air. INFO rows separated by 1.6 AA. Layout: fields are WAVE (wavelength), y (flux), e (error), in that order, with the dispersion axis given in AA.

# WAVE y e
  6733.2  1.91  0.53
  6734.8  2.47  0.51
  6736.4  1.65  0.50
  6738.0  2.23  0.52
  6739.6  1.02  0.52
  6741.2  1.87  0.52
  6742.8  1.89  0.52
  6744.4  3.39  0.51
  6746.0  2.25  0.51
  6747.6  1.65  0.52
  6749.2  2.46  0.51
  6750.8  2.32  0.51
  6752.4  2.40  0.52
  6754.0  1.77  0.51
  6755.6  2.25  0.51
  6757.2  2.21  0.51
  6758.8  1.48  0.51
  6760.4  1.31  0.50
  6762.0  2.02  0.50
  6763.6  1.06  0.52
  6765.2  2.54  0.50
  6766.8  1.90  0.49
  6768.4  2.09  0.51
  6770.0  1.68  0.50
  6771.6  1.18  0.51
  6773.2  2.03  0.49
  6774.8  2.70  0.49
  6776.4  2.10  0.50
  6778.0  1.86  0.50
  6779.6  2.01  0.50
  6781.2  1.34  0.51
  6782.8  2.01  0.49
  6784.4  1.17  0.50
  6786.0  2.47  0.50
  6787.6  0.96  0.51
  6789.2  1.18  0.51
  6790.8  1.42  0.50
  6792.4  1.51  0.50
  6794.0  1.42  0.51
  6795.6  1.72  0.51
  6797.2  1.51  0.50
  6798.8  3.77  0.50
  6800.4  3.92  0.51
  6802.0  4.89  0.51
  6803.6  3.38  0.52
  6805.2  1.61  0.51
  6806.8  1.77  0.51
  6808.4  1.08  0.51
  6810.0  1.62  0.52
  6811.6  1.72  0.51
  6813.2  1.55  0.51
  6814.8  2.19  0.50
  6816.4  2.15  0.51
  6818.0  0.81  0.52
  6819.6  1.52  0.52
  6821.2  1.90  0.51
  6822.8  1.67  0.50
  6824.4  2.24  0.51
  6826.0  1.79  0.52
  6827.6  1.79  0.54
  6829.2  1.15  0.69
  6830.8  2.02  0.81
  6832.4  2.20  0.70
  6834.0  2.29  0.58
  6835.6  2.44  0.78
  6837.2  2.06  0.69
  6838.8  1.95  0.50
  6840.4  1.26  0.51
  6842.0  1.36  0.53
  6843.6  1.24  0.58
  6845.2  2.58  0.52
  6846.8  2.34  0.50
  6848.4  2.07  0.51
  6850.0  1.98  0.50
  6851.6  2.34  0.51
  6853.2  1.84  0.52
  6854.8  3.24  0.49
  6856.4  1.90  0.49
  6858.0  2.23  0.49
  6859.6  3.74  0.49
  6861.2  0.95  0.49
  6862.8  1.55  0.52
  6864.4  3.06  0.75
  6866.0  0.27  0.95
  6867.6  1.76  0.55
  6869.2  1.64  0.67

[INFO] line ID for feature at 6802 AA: H-beta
